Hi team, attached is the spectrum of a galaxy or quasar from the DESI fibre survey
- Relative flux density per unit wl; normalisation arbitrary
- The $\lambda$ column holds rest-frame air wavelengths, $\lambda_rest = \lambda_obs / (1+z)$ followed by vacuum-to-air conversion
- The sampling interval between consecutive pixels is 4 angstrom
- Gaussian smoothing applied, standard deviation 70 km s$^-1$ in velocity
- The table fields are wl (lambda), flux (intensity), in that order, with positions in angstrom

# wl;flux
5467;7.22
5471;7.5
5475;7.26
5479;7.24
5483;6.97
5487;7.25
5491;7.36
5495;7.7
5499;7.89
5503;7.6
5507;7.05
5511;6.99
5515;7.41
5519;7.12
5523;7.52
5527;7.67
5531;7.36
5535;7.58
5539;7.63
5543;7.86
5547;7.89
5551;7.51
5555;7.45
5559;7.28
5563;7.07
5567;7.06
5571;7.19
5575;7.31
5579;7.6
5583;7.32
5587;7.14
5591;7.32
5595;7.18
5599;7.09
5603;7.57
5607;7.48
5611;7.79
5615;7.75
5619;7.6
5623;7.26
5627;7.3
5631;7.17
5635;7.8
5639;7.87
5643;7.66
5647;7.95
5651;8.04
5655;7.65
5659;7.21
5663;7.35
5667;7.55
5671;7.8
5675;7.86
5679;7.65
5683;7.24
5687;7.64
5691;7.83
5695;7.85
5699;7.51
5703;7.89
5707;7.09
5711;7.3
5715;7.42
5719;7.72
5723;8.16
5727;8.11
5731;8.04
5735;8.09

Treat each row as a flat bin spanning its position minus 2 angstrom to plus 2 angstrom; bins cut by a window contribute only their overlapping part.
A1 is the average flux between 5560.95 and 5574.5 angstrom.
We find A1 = 7.13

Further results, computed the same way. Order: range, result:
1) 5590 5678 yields 7.56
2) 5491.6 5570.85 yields 7.45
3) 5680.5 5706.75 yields 7.62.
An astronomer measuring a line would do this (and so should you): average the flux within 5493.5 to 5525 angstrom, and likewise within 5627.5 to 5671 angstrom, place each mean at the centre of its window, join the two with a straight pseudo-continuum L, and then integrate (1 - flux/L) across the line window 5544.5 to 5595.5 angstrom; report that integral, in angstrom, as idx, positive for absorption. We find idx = 1.1 angstrom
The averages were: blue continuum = 7.41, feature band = 7.34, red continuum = 7.62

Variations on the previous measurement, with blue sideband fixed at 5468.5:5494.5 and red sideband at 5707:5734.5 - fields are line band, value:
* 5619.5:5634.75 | 0.5 angstrom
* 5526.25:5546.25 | -0.6 angstrom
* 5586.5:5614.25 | 0.5 angstrom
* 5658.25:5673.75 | 0.3 angstrom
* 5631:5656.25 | -0.6 angstrom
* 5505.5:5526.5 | 0.3 angstrom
